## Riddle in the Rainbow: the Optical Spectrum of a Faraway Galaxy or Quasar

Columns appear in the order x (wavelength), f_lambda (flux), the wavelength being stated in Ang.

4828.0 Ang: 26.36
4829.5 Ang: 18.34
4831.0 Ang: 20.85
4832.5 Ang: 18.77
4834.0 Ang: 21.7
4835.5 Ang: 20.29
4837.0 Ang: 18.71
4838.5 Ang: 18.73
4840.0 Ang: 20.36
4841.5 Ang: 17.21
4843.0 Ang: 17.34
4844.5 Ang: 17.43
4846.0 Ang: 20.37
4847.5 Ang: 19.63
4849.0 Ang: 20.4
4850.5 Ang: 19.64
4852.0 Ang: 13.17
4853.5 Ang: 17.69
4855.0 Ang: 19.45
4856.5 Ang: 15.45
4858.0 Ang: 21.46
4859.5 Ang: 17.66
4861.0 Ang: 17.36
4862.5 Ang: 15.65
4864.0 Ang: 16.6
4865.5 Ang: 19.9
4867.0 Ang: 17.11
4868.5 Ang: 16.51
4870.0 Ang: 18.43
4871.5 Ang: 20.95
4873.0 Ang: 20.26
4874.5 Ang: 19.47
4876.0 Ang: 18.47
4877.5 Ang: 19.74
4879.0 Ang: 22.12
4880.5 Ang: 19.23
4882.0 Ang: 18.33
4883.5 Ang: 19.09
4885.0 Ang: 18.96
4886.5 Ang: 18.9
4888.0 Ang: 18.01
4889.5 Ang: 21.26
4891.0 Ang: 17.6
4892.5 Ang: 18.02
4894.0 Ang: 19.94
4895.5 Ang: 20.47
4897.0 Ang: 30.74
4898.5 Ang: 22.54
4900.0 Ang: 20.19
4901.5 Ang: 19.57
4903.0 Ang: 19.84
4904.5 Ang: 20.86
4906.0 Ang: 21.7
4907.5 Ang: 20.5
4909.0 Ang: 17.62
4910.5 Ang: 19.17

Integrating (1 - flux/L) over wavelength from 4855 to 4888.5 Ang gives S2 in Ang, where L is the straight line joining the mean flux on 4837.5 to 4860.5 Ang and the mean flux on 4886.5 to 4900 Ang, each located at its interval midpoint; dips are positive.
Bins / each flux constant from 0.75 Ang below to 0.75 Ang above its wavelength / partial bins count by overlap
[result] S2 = 1.77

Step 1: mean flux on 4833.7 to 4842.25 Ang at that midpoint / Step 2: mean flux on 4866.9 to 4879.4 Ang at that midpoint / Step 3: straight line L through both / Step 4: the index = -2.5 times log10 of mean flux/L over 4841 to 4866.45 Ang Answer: 0.08 mag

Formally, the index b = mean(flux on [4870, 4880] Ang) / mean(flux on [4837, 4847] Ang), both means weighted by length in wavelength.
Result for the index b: 1.1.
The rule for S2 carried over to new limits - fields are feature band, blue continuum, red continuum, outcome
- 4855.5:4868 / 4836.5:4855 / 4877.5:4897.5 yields 0.9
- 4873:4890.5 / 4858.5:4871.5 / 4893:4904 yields 0.3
